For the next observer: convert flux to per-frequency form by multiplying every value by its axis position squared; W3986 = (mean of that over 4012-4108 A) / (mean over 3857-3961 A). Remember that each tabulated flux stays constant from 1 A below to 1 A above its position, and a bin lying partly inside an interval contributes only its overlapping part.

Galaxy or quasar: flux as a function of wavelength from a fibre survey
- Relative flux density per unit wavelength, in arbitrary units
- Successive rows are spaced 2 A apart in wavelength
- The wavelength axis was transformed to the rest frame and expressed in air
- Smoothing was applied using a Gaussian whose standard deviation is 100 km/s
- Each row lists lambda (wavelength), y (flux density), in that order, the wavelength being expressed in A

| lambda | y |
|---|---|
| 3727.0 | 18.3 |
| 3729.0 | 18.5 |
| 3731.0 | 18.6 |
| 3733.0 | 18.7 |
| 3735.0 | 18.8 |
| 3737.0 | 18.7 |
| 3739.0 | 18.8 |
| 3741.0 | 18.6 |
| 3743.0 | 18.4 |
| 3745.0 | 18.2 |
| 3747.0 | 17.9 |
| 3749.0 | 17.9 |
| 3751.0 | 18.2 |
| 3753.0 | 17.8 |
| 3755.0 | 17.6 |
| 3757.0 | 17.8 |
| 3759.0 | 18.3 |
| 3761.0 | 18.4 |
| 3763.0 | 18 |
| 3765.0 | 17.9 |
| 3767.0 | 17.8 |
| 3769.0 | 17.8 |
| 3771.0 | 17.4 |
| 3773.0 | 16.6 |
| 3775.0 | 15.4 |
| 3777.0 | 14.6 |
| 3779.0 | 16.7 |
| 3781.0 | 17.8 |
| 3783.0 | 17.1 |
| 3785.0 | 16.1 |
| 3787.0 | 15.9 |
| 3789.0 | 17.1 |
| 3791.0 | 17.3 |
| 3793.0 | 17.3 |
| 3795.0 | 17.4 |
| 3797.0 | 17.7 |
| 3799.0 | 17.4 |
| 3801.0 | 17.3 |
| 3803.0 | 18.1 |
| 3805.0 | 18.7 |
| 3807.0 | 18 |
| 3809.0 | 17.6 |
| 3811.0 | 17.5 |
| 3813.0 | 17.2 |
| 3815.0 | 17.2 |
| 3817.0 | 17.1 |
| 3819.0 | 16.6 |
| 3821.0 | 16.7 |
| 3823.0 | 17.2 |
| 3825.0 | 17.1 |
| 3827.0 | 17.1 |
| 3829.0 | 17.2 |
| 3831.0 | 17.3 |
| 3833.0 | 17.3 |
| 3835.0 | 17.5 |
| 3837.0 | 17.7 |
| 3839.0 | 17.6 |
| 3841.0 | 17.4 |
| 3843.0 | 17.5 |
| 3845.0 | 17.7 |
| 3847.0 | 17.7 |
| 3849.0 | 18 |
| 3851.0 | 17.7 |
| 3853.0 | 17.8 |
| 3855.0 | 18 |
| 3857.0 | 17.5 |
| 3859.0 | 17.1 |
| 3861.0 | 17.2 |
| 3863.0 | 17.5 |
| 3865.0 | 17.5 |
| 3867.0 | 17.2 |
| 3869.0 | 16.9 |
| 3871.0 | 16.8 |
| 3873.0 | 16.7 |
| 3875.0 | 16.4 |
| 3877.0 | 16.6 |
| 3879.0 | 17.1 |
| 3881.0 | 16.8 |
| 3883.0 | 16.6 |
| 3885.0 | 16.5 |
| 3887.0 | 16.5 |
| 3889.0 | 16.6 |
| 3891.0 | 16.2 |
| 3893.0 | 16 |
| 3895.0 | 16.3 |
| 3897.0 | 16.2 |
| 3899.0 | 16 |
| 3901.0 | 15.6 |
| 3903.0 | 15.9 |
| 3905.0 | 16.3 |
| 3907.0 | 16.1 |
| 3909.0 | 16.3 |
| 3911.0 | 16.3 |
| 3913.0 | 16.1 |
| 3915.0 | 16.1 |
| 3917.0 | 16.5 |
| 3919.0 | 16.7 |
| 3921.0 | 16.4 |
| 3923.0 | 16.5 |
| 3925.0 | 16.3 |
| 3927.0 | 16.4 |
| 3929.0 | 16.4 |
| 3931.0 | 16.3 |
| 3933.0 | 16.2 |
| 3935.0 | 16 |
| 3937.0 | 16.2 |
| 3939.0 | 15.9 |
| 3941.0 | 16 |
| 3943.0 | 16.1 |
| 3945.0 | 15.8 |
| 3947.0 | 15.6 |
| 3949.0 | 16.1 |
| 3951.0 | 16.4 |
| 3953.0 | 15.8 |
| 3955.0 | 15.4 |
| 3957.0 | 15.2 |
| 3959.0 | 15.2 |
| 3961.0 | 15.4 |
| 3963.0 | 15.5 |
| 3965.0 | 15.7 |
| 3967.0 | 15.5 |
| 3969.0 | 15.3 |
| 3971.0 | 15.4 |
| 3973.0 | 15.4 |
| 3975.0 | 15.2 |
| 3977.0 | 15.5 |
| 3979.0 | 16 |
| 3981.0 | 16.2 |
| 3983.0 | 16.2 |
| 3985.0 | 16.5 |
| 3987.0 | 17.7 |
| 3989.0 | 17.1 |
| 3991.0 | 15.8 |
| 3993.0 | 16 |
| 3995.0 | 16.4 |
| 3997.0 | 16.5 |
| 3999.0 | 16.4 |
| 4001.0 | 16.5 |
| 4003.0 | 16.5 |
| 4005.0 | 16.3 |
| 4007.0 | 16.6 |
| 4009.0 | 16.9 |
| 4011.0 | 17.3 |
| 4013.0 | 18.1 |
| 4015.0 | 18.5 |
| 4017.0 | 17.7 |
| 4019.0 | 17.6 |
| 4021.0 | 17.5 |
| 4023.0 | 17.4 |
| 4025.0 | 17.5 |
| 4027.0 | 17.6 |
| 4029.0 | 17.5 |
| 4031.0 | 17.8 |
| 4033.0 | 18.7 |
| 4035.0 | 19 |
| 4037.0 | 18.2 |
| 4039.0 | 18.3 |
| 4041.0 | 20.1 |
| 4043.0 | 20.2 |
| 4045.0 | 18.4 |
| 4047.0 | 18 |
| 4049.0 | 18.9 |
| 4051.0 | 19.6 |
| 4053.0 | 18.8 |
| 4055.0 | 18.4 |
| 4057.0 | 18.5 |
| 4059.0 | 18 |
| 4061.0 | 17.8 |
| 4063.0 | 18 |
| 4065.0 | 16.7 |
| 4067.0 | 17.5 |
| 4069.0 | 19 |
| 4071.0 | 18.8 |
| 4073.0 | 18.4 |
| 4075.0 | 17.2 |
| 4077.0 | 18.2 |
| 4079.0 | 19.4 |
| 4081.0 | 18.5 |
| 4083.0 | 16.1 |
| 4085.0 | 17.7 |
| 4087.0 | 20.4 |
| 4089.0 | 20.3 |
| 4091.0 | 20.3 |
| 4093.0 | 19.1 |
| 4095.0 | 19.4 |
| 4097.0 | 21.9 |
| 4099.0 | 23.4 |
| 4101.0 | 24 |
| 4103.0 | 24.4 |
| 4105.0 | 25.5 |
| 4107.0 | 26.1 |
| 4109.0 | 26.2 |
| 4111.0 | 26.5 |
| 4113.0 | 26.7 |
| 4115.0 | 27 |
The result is 1.27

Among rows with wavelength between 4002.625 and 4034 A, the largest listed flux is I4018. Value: 18.7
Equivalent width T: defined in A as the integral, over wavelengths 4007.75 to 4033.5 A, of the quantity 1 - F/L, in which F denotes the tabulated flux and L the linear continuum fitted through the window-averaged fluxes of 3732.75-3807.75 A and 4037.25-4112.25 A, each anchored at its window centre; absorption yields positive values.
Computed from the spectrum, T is 2.46 A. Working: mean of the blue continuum 17.6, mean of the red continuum 20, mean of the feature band 17.7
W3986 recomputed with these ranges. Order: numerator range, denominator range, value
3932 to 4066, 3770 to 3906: 1.08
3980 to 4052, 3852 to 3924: 1.13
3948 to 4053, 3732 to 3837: 1.08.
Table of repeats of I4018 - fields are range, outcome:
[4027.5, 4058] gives 20.2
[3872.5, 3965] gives 17.1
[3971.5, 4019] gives 18.5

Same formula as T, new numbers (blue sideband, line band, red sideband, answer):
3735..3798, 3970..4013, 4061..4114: 7.4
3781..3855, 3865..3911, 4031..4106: 3.7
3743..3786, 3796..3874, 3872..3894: -2.4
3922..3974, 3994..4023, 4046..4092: 0.1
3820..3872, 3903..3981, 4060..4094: 8.3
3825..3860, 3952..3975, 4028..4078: 3.3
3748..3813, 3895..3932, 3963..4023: 1.3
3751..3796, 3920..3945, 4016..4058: 2.4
